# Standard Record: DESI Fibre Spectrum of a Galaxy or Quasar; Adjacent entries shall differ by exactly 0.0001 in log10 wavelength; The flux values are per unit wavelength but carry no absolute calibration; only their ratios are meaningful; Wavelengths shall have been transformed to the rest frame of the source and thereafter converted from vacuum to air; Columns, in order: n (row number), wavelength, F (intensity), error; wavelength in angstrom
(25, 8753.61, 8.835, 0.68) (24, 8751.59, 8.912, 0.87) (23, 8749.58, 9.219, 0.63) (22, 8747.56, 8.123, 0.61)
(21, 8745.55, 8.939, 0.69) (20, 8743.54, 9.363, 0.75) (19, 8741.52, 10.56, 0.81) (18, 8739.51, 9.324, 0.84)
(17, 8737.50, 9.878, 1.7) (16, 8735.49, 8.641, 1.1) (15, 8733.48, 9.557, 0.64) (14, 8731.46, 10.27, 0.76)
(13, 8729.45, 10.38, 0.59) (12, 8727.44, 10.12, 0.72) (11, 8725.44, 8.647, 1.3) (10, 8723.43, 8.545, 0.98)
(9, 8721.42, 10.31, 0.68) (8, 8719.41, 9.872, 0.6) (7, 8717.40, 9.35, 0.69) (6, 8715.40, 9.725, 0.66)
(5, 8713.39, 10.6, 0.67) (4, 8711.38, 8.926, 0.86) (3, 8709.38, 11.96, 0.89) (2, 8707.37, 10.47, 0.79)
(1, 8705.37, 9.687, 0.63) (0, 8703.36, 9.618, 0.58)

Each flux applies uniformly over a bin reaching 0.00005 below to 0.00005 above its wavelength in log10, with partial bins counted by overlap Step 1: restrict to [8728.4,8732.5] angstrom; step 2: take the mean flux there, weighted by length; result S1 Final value 10.3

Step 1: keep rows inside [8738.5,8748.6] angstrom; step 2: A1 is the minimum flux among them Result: 8.123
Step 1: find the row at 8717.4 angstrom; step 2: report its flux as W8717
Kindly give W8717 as 9.35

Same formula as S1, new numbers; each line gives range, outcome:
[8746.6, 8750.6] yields 8.68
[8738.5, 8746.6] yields 9.54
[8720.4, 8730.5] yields 9.61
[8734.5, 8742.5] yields 9.61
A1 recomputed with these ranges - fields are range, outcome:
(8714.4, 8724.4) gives 8.545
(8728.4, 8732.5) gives 10.27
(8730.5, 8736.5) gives 8.641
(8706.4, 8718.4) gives 8.926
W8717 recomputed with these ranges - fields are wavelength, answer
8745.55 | 8.939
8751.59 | 8.912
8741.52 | 10.56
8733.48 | 9.557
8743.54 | 9.363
